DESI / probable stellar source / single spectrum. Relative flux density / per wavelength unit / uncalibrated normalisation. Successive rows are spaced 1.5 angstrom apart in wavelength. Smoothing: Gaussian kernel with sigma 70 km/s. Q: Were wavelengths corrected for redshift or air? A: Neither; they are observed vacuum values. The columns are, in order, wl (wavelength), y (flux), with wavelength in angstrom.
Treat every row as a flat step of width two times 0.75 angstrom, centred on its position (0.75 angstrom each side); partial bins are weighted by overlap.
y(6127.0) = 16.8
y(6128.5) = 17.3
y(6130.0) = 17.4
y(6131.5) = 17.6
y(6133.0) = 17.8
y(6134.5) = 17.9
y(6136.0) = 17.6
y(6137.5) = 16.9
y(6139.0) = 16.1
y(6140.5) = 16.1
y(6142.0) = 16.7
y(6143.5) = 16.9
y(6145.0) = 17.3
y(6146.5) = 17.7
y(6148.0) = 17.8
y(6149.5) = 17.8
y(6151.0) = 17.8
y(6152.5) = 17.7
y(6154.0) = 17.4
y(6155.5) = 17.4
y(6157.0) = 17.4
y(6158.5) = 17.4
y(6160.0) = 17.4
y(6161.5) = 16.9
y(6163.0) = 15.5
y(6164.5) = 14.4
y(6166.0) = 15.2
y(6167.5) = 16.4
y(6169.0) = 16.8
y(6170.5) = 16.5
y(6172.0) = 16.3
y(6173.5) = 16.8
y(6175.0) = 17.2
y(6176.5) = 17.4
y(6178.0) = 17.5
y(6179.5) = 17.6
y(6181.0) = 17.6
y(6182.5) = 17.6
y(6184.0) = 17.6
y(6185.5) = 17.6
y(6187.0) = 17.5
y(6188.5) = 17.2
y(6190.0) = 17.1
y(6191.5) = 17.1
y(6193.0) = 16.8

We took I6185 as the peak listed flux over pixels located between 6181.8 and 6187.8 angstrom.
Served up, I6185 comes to 17.6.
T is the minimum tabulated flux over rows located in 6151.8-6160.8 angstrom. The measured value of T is 17.4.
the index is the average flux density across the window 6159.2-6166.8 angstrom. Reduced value 15.9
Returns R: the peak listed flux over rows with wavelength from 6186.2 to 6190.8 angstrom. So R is 17.5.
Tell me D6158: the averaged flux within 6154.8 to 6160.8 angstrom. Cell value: 17.4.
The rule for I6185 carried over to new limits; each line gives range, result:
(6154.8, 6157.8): 17.4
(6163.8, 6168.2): 16.4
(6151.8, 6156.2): 17.7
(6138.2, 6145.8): 17.3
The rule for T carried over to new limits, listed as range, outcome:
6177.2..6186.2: 17.5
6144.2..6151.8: 17.3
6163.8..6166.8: 14.4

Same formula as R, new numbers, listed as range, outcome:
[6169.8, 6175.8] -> 17.2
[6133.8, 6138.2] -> 17.9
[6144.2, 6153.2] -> 17.8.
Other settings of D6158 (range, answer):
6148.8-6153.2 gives 17.8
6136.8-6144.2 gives 16.5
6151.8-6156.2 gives 17.5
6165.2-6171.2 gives 16.2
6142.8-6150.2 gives 17.5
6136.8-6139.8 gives 16.5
